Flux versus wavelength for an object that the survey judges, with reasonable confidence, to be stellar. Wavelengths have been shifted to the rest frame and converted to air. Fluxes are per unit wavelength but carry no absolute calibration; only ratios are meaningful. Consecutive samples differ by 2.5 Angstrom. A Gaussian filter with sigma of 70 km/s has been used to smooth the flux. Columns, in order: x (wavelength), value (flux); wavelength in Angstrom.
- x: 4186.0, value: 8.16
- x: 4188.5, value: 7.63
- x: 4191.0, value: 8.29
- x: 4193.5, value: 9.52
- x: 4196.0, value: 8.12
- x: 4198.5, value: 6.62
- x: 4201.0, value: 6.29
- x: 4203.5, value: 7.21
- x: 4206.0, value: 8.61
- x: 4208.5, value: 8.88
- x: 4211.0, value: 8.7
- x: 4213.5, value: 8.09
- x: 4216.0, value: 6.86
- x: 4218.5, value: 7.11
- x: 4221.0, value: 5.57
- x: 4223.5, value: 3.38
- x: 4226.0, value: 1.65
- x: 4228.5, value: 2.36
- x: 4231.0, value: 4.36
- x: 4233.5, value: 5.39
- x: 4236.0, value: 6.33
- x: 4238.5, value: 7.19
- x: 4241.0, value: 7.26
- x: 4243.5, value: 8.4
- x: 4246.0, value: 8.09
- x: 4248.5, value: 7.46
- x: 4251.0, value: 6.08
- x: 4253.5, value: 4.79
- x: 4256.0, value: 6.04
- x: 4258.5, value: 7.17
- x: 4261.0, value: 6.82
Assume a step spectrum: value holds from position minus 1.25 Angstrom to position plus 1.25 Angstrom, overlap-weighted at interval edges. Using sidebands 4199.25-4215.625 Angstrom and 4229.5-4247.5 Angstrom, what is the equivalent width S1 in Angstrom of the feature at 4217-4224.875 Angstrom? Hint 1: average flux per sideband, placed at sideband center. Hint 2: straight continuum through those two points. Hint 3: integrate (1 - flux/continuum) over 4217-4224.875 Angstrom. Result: 2.2 Angstrom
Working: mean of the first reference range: 7.86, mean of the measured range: 5.34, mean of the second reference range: 6.67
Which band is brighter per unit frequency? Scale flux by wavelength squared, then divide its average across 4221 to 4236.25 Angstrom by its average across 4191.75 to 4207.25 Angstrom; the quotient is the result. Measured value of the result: 0.51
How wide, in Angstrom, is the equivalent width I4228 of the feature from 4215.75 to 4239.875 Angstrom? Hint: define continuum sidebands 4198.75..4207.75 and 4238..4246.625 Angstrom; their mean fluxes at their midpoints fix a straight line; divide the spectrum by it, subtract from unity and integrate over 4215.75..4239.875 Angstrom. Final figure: 8.4 Angstrom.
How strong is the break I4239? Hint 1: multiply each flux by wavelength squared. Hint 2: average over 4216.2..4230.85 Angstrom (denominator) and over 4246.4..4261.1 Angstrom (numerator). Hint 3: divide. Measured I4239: 1.5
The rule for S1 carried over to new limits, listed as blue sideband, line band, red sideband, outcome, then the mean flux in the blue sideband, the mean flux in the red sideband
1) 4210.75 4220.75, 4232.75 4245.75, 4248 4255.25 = -1.3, 7.38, 5.97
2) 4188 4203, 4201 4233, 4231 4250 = 5.8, 7.72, 6.96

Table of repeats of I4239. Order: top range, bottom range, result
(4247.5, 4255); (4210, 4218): 0.79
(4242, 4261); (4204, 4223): 0.93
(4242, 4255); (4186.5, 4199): 0.88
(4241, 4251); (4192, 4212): 0.98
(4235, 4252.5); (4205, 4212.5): 0.84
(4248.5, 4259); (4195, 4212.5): 0.80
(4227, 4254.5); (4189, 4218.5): 0.79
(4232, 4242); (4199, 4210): 0.85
